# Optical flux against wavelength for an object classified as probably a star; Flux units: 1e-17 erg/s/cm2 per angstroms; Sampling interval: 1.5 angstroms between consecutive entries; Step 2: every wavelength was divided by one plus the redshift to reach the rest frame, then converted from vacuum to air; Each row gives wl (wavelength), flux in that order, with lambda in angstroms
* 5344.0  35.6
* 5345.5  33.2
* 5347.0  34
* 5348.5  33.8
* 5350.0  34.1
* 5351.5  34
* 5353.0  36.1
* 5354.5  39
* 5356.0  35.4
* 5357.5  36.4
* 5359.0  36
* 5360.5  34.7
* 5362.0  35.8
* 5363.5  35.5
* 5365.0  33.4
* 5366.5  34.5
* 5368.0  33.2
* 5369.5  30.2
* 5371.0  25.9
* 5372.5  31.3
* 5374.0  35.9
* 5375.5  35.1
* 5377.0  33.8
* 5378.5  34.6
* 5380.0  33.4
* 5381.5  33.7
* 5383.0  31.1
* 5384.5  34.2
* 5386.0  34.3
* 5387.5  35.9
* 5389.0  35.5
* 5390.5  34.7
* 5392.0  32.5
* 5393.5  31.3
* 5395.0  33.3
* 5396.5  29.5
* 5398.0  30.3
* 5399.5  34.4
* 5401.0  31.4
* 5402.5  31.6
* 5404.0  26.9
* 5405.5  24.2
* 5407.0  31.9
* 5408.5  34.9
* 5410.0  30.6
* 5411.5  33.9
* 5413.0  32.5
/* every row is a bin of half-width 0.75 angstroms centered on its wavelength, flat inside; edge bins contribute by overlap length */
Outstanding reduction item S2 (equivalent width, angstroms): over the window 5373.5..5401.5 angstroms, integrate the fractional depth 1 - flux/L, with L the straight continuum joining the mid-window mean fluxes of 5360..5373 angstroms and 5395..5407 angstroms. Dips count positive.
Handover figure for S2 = -2.0 angstroms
